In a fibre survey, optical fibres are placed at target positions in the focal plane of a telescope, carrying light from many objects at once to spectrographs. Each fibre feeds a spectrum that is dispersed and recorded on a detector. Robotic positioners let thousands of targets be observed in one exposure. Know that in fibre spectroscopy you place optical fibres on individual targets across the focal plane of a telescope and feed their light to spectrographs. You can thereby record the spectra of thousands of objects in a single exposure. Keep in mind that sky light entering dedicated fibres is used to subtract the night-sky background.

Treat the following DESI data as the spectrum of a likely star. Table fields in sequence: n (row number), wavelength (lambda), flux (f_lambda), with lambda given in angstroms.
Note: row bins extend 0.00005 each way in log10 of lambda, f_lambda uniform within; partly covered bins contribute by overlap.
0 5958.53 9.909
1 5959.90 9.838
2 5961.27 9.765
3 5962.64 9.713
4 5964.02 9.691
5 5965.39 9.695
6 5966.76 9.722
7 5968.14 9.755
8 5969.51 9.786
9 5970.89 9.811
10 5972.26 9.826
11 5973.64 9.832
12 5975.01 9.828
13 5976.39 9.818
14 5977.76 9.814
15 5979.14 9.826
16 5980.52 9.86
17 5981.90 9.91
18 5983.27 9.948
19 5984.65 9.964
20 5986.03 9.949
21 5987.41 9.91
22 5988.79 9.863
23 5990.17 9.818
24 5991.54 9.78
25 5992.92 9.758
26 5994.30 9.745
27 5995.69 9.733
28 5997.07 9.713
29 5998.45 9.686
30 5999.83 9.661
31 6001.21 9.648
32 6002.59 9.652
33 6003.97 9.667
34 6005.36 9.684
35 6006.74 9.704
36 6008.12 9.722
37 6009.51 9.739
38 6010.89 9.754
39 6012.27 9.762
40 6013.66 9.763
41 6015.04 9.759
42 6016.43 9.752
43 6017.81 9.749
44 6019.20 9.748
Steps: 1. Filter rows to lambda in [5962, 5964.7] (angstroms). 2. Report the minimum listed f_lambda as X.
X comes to 9.691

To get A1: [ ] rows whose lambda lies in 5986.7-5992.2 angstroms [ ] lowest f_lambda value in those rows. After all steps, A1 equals 9.78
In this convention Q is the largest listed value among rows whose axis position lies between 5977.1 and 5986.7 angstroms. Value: 9.964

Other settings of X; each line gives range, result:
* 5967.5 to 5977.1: 9.755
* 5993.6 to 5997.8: 9.713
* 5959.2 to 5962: 9.765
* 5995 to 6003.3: 9.648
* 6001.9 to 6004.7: 9.652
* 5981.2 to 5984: 9.91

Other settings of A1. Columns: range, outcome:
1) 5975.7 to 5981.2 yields 9.814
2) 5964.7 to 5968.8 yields 9.695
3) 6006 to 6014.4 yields 9.704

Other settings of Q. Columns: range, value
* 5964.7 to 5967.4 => 9.722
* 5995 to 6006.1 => 9.733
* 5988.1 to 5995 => 9.863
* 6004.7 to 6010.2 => 9.739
